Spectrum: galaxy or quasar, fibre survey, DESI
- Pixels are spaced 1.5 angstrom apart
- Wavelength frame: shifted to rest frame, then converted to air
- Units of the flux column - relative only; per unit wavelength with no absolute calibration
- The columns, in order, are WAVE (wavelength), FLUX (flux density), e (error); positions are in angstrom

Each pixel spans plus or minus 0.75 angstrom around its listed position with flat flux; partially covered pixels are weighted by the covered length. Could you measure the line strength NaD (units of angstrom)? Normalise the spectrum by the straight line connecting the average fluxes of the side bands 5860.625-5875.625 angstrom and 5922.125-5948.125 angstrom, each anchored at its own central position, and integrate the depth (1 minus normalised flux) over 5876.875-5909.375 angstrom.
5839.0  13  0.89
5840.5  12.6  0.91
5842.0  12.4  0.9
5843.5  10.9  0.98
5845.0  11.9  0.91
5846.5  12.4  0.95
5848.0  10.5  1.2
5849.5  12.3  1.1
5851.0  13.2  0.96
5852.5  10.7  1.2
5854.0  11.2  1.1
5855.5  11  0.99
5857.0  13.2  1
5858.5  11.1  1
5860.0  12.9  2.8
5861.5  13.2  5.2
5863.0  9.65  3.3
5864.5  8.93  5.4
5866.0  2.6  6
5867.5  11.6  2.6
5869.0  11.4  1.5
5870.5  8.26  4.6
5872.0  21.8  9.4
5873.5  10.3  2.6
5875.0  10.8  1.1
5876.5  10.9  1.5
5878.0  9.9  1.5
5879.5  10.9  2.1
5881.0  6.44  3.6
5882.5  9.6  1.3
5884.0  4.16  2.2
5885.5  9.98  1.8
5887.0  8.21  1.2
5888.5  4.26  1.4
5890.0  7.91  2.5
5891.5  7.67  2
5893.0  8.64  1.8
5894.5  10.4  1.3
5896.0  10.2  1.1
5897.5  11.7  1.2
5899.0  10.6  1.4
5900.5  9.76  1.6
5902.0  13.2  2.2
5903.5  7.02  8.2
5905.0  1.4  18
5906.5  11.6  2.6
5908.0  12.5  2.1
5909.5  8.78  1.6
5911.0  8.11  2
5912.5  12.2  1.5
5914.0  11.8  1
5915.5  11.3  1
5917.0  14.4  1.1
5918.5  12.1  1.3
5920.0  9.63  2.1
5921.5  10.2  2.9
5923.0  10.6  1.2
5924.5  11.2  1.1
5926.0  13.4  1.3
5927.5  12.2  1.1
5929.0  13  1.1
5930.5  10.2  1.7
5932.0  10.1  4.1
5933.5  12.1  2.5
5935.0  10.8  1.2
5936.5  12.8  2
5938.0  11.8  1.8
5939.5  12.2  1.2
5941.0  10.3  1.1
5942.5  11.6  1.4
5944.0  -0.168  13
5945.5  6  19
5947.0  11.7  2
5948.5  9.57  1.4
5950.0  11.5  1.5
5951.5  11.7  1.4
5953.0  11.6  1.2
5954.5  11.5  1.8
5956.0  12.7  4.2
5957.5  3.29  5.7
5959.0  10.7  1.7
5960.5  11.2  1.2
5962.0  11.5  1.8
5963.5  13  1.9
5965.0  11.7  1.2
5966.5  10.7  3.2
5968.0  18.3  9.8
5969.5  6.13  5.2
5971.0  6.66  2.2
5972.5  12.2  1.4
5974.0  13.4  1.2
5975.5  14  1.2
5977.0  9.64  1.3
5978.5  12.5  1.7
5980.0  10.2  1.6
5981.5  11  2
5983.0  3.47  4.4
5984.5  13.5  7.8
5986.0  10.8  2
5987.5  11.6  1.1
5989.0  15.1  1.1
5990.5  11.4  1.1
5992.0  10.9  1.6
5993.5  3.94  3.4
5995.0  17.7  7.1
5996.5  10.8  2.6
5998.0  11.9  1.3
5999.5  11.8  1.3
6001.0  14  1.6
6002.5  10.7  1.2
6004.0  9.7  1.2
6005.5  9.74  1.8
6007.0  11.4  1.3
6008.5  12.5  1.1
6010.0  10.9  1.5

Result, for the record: 5.7 angstrom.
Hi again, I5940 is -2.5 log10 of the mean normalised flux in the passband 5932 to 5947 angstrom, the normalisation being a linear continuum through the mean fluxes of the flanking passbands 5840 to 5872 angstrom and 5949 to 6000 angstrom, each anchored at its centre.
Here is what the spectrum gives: 0.14 mag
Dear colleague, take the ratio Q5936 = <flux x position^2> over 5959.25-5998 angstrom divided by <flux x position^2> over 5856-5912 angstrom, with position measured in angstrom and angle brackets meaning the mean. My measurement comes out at 1.19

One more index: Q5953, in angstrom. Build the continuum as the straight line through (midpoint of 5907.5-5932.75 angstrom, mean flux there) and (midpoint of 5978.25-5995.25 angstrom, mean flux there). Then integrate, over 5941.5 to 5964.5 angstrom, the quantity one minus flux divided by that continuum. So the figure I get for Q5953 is 2.43 angstrom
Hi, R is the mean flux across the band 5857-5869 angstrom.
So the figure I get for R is 10.3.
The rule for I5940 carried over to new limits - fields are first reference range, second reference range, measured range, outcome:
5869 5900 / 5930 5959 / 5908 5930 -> -0.150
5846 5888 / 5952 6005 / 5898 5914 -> 0.117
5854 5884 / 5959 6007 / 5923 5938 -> -0.071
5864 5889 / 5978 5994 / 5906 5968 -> -0.091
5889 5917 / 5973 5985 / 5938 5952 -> 0.104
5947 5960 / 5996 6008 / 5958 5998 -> -0.034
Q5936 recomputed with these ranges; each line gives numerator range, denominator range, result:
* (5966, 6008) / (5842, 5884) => 1.07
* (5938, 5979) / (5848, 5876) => 0.97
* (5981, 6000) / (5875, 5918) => 1.21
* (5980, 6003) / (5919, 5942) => 1.01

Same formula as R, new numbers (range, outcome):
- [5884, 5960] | 10.1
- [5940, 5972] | 10.1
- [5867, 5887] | 10.4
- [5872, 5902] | 9.49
